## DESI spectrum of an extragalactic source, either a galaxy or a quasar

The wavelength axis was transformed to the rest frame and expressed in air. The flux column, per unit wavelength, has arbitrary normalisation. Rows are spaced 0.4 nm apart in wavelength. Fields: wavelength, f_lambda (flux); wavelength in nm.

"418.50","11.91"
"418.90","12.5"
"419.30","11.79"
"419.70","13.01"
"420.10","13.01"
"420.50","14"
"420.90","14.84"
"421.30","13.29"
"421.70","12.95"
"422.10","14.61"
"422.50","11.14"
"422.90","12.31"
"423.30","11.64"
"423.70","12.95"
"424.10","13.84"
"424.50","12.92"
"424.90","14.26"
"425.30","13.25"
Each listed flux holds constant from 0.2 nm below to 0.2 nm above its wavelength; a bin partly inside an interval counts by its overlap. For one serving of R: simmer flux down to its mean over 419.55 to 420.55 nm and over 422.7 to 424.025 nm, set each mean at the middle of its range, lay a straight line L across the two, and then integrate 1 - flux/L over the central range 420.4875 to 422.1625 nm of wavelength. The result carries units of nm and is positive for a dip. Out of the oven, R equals -0.12 nm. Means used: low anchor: 13.3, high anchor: 12.4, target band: 13.9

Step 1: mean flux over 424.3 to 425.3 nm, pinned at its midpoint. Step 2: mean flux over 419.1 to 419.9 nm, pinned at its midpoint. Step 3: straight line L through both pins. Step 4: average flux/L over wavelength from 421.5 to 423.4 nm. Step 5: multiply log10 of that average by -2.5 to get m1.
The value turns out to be 0.038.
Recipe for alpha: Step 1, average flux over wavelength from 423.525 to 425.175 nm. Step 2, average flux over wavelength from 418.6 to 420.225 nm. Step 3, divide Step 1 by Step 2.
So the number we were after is 1.08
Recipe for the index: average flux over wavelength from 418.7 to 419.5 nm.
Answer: 12.1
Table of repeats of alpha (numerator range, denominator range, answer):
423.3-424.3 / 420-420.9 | 0.94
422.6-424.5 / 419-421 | 0.96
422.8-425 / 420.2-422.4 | 0.94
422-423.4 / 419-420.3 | 0.98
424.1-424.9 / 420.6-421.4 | 0.95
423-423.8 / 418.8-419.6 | 1.00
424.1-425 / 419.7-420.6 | 1.02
